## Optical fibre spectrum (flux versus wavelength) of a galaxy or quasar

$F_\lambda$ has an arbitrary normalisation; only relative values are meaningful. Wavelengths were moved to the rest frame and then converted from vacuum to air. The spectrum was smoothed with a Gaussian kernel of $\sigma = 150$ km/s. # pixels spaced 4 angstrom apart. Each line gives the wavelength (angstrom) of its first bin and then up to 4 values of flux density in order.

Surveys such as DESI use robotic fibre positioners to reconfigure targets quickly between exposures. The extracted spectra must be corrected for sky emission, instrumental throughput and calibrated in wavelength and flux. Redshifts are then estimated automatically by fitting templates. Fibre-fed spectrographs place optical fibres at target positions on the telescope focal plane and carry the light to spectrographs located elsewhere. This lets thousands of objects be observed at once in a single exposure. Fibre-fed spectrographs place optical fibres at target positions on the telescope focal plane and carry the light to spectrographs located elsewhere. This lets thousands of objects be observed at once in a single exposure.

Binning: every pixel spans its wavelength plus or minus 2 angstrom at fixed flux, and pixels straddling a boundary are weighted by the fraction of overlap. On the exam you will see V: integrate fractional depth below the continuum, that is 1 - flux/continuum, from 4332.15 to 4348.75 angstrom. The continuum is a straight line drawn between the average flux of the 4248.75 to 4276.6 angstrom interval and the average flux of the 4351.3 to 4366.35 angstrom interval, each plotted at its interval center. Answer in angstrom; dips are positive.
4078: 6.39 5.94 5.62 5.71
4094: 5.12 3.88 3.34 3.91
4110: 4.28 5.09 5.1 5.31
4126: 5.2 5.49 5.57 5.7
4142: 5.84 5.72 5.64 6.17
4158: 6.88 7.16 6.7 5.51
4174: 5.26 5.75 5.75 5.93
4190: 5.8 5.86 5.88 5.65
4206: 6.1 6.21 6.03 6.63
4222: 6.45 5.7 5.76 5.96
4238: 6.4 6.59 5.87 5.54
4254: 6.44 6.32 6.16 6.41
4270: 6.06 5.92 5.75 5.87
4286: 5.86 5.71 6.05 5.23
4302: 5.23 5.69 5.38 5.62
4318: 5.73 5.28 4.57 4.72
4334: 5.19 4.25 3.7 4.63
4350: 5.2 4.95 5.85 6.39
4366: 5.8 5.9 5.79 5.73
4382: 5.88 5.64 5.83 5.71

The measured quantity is 3.8 angstrom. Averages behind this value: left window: 6.13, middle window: 4.47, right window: 5.72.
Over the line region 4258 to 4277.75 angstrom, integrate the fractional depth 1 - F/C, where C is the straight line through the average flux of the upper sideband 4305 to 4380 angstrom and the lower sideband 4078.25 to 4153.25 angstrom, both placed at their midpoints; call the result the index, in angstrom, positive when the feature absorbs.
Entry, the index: -3.3 angstrom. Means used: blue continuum 5.18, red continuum 5.28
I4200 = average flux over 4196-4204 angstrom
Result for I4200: 5.77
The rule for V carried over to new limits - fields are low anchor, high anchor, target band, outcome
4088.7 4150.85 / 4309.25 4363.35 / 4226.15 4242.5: -3.3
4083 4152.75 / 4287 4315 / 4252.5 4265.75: -2.1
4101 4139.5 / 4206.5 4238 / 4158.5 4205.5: -2.7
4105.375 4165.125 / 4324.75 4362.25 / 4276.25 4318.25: -5.0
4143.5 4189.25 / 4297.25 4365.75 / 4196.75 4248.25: -3.2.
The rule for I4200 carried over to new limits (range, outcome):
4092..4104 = 4.11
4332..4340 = 4.72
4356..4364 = 6.12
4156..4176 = 6.3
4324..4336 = 4.83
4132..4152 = 5.69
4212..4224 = 6.37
